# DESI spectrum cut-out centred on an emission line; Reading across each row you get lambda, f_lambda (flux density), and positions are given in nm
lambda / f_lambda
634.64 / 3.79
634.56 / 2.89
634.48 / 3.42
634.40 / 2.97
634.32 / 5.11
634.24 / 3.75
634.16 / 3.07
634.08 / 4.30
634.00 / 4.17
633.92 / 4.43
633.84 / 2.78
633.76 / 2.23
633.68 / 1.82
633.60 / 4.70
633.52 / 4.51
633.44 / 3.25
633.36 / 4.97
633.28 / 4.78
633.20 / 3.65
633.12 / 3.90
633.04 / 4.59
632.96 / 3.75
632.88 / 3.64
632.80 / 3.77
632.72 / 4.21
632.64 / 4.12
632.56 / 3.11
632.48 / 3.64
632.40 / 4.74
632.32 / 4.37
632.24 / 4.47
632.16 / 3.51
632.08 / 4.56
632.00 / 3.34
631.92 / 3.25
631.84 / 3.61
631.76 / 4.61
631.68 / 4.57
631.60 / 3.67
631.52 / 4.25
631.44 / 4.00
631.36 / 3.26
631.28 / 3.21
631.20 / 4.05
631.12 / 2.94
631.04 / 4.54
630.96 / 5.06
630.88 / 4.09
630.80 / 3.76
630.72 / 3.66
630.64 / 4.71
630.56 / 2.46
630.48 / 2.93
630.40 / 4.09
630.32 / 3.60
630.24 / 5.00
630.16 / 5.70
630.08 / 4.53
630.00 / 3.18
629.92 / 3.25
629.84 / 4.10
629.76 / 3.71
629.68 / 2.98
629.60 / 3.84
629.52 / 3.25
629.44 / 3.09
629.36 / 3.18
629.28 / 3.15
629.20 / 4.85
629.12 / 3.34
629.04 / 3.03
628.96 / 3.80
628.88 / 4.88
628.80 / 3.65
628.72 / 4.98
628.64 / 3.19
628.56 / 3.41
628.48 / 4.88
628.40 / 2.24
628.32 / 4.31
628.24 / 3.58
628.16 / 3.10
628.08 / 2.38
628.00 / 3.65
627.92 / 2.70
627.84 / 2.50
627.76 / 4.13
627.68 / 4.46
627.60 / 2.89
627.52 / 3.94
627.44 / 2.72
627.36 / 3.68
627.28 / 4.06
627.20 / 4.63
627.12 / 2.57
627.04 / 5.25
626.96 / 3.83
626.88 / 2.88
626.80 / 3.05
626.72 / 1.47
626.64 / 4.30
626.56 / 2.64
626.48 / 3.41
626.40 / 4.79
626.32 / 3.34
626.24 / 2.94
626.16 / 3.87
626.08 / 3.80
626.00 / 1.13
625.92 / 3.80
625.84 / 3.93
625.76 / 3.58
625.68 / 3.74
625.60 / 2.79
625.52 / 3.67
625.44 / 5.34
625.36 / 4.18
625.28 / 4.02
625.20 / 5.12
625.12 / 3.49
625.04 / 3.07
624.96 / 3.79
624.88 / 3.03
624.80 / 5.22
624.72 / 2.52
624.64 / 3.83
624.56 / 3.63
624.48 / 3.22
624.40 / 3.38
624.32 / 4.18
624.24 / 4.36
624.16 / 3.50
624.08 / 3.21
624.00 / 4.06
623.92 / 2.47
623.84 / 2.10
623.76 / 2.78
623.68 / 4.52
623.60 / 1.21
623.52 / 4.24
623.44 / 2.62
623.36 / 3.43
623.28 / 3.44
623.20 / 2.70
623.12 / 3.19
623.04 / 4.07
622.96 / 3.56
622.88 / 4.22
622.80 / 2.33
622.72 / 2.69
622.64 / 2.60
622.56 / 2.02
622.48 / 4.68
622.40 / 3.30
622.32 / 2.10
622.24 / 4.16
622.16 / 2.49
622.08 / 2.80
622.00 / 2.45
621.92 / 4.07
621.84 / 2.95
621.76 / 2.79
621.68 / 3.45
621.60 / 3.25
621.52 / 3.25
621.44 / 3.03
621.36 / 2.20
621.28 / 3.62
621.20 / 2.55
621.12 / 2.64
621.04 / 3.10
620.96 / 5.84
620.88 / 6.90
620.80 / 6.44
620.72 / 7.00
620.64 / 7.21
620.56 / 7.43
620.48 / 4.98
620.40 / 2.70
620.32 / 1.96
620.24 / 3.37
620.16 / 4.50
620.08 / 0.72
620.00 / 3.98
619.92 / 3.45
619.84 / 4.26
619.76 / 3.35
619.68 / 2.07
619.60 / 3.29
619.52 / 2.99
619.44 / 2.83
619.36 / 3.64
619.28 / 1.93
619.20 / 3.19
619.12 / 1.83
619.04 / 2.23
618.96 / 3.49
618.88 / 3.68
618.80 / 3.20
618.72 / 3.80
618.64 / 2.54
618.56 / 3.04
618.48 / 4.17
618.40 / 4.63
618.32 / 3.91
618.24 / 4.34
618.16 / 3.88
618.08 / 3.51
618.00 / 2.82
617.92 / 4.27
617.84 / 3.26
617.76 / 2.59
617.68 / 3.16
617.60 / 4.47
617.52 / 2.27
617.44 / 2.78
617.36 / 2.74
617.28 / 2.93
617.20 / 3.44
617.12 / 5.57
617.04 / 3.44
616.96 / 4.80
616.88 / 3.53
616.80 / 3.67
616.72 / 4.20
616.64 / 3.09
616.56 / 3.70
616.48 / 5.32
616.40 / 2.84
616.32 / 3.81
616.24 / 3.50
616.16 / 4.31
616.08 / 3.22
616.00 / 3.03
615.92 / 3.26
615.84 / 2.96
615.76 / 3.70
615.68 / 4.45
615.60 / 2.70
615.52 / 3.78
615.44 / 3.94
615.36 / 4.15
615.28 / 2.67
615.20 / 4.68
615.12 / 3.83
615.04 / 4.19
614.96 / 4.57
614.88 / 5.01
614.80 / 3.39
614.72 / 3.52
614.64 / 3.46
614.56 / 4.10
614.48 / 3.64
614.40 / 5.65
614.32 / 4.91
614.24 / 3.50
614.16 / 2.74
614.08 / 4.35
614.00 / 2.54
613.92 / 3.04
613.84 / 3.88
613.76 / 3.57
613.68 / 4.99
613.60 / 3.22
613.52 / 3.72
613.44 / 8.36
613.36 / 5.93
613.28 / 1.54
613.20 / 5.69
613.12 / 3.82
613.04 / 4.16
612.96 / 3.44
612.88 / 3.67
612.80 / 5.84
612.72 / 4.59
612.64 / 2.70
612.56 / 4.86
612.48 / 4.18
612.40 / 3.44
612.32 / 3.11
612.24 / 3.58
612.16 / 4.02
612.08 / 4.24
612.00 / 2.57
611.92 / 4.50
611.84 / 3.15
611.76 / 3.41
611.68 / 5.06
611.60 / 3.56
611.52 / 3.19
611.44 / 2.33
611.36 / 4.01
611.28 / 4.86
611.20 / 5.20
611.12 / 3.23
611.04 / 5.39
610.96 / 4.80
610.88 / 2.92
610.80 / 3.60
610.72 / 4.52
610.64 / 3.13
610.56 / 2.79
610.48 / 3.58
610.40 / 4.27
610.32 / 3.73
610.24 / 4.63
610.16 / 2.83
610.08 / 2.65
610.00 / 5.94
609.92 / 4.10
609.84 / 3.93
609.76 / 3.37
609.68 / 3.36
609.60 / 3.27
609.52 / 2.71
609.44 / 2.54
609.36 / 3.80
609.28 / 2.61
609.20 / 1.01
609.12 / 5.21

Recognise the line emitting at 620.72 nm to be H-beta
